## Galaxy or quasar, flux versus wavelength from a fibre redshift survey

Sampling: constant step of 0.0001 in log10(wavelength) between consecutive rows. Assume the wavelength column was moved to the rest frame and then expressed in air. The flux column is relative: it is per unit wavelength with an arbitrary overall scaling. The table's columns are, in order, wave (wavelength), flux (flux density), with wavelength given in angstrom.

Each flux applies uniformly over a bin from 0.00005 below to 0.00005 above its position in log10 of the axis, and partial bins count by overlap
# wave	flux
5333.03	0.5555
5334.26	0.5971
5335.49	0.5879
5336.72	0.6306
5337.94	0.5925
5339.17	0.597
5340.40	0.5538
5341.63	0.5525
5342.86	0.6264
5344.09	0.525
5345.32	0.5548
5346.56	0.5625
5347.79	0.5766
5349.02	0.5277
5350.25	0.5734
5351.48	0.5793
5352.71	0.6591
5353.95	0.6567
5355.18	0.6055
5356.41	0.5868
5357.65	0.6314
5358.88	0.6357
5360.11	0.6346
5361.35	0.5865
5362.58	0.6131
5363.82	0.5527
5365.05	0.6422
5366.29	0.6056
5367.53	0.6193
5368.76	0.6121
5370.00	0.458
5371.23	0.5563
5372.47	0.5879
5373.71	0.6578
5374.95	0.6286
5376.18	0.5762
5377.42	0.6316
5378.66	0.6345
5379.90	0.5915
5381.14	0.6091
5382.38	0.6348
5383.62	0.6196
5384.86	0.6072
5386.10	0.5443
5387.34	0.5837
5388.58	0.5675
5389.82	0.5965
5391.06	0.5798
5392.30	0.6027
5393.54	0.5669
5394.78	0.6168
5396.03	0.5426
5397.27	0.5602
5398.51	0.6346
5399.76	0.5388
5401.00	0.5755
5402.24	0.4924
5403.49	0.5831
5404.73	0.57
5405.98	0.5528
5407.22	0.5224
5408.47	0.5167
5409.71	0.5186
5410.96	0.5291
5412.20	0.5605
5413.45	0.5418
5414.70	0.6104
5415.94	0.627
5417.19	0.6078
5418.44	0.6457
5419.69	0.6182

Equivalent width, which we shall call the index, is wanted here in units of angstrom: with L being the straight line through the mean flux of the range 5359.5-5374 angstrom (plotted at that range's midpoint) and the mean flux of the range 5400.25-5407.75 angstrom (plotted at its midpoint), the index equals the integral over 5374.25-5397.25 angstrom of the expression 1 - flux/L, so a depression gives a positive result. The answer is -1.0 angstrom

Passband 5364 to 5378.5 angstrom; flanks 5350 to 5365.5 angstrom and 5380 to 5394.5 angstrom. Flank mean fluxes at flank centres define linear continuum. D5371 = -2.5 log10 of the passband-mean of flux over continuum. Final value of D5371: 0.01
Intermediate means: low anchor 0.613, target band 0.598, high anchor 0.593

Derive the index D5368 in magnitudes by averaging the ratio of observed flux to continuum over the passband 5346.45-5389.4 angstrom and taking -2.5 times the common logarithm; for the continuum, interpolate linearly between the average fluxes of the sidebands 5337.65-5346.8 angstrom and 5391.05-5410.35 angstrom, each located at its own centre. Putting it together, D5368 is -0.06 mag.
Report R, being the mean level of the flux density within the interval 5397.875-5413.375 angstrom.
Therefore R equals 0.549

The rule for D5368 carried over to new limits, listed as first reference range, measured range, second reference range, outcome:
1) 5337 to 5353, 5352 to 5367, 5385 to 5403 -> -0.08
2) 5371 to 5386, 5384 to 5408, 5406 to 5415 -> 0.00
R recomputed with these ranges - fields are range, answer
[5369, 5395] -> 0.593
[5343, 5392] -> 0.595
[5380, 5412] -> 0.571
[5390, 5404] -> 0.573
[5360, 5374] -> 0.591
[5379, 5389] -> 0.596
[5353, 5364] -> 0.615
